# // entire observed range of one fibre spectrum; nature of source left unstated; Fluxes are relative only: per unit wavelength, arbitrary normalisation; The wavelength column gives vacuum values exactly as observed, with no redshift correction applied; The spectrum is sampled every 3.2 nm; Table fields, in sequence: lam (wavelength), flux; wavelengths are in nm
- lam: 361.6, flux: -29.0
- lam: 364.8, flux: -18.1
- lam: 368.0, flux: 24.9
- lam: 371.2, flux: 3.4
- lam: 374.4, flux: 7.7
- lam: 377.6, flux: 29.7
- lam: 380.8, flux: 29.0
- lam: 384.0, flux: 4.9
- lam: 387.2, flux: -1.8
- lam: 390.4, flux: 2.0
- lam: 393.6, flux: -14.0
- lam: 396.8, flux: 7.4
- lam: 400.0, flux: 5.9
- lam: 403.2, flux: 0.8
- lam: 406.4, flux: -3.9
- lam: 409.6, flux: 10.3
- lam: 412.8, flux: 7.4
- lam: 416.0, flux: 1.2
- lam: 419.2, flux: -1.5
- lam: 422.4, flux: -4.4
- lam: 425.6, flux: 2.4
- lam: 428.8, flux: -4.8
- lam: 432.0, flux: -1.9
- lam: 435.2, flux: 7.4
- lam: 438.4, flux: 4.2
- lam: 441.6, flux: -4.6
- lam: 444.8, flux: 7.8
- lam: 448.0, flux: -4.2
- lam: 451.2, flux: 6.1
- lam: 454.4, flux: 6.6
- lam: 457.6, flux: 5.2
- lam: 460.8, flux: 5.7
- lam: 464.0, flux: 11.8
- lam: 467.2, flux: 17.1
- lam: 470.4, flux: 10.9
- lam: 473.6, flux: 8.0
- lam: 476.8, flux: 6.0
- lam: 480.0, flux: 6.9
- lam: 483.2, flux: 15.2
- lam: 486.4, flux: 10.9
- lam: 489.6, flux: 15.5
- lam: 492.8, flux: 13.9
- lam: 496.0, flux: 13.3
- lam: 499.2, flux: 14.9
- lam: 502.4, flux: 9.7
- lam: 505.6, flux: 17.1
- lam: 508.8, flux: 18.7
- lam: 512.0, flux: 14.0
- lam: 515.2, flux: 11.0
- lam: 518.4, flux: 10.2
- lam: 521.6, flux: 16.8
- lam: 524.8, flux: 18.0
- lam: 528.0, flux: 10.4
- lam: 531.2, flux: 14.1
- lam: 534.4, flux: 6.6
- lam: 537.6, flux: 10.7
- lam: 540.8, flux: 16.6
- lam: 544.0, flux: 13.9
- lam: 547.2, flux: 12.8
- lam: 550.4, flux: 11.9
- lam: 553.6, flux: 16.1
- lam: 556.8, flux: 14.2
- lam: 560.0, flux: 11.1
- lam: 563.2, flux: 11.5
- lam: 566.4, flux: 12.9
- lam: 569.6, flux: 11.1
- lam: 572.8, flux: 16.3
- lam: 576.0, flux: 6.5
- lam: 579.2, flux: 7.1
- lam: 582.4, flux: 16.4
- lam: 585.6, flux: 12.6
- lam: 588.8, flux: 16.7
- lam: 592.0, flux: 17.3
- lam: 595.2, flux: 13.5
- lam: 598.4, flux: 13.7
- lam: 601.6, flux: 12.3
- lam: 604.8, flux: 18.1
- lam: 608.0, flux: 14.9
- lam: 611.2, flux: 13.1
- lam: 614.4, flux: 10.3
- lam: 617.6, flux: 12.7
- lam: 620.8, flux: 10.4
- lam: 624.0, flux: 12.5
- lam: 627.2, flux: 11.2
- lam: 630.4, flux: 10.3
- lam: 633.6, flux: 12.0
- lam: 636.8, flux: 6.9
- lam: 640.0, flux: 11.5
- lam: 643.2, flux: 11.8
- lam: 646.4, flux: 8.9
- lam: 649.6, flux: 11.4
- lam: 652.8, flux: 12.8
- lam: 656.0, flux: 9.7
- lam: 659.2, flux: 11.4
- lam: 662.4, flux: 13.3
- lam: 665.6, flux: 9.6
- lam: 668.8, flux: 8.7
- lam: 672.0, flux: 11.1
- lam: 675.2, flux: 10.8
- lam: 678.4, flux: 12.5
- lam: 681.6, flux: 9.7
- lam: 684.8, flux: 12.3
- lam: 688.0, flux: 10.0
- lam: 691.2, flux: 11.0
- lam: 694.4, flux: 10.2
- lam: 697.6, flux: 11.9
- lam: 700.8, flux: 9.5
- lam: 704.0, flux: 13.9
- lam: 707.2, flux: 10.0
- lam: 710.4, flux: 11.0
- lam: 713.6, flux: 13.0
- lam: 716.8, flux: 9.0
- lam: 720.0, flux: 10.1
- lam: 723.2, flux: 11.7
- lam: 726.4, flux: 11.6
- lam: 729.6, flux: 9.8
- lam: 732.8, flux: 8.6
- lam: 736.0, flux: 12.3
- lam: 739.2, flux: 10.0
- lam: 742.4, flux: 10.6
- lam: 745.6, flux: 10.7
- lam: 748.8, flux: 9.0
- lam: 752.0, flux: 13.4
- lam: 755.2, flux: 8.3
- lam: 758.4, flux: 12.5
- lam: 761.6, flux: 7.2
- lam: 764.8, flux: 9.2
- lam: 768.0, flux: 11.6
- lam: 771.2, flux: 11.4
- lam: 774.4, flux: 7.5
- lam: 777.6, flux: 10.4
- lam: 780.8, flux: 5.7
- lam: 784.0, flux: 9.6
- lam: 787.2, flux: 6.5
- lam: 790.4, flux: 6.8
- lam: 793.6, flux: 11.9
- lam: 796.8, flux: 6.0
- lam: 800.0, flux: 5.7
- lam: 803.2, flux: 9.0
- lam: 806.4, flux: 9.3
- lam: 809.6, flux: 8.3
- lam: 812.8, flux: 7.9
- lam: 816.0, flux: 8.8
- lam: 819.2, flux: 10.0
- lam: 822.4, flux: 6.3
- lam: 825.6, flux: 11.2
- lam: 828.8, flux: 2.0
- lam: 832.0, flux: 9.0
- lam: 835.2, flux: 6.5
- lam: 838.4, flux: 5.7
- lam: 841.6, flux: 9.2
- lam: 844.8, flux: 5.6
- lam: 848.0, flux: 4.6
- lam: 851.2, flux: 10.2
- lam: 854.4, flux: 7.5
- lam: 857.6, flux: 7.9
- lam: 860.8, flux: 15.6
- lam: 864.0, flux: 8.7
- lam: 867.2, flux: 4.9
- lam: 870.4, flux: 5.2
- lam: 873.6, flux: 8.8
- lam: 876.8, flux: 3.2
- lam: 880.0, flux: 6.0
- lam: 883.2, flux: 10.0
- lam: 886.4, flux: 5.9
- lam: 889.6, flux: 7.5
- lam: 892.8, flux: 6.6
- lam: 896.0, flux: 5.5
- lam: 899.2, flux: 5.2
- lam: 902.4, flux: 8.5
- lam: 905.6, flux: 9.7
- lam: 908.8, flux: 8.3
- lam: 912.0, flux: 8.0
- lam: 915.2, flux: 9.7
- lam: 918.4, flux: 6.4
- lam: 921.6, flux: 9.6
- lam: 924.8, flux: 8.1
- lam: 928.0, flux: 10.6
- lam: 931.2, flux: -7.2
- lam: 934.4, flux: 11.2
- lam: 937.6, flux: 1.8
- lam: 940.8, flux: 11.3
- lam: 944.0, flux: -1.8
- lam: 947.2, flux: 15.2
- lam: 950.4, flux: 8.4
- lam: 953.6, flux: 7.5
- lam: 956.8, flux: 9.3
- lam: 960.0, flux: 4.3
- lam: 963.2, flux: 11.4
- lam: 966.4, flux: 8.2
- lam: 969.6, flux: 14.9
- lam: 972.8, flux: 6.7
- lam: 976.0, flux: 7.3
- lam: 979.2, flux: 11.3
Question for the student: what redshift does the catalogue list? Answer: 0.21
